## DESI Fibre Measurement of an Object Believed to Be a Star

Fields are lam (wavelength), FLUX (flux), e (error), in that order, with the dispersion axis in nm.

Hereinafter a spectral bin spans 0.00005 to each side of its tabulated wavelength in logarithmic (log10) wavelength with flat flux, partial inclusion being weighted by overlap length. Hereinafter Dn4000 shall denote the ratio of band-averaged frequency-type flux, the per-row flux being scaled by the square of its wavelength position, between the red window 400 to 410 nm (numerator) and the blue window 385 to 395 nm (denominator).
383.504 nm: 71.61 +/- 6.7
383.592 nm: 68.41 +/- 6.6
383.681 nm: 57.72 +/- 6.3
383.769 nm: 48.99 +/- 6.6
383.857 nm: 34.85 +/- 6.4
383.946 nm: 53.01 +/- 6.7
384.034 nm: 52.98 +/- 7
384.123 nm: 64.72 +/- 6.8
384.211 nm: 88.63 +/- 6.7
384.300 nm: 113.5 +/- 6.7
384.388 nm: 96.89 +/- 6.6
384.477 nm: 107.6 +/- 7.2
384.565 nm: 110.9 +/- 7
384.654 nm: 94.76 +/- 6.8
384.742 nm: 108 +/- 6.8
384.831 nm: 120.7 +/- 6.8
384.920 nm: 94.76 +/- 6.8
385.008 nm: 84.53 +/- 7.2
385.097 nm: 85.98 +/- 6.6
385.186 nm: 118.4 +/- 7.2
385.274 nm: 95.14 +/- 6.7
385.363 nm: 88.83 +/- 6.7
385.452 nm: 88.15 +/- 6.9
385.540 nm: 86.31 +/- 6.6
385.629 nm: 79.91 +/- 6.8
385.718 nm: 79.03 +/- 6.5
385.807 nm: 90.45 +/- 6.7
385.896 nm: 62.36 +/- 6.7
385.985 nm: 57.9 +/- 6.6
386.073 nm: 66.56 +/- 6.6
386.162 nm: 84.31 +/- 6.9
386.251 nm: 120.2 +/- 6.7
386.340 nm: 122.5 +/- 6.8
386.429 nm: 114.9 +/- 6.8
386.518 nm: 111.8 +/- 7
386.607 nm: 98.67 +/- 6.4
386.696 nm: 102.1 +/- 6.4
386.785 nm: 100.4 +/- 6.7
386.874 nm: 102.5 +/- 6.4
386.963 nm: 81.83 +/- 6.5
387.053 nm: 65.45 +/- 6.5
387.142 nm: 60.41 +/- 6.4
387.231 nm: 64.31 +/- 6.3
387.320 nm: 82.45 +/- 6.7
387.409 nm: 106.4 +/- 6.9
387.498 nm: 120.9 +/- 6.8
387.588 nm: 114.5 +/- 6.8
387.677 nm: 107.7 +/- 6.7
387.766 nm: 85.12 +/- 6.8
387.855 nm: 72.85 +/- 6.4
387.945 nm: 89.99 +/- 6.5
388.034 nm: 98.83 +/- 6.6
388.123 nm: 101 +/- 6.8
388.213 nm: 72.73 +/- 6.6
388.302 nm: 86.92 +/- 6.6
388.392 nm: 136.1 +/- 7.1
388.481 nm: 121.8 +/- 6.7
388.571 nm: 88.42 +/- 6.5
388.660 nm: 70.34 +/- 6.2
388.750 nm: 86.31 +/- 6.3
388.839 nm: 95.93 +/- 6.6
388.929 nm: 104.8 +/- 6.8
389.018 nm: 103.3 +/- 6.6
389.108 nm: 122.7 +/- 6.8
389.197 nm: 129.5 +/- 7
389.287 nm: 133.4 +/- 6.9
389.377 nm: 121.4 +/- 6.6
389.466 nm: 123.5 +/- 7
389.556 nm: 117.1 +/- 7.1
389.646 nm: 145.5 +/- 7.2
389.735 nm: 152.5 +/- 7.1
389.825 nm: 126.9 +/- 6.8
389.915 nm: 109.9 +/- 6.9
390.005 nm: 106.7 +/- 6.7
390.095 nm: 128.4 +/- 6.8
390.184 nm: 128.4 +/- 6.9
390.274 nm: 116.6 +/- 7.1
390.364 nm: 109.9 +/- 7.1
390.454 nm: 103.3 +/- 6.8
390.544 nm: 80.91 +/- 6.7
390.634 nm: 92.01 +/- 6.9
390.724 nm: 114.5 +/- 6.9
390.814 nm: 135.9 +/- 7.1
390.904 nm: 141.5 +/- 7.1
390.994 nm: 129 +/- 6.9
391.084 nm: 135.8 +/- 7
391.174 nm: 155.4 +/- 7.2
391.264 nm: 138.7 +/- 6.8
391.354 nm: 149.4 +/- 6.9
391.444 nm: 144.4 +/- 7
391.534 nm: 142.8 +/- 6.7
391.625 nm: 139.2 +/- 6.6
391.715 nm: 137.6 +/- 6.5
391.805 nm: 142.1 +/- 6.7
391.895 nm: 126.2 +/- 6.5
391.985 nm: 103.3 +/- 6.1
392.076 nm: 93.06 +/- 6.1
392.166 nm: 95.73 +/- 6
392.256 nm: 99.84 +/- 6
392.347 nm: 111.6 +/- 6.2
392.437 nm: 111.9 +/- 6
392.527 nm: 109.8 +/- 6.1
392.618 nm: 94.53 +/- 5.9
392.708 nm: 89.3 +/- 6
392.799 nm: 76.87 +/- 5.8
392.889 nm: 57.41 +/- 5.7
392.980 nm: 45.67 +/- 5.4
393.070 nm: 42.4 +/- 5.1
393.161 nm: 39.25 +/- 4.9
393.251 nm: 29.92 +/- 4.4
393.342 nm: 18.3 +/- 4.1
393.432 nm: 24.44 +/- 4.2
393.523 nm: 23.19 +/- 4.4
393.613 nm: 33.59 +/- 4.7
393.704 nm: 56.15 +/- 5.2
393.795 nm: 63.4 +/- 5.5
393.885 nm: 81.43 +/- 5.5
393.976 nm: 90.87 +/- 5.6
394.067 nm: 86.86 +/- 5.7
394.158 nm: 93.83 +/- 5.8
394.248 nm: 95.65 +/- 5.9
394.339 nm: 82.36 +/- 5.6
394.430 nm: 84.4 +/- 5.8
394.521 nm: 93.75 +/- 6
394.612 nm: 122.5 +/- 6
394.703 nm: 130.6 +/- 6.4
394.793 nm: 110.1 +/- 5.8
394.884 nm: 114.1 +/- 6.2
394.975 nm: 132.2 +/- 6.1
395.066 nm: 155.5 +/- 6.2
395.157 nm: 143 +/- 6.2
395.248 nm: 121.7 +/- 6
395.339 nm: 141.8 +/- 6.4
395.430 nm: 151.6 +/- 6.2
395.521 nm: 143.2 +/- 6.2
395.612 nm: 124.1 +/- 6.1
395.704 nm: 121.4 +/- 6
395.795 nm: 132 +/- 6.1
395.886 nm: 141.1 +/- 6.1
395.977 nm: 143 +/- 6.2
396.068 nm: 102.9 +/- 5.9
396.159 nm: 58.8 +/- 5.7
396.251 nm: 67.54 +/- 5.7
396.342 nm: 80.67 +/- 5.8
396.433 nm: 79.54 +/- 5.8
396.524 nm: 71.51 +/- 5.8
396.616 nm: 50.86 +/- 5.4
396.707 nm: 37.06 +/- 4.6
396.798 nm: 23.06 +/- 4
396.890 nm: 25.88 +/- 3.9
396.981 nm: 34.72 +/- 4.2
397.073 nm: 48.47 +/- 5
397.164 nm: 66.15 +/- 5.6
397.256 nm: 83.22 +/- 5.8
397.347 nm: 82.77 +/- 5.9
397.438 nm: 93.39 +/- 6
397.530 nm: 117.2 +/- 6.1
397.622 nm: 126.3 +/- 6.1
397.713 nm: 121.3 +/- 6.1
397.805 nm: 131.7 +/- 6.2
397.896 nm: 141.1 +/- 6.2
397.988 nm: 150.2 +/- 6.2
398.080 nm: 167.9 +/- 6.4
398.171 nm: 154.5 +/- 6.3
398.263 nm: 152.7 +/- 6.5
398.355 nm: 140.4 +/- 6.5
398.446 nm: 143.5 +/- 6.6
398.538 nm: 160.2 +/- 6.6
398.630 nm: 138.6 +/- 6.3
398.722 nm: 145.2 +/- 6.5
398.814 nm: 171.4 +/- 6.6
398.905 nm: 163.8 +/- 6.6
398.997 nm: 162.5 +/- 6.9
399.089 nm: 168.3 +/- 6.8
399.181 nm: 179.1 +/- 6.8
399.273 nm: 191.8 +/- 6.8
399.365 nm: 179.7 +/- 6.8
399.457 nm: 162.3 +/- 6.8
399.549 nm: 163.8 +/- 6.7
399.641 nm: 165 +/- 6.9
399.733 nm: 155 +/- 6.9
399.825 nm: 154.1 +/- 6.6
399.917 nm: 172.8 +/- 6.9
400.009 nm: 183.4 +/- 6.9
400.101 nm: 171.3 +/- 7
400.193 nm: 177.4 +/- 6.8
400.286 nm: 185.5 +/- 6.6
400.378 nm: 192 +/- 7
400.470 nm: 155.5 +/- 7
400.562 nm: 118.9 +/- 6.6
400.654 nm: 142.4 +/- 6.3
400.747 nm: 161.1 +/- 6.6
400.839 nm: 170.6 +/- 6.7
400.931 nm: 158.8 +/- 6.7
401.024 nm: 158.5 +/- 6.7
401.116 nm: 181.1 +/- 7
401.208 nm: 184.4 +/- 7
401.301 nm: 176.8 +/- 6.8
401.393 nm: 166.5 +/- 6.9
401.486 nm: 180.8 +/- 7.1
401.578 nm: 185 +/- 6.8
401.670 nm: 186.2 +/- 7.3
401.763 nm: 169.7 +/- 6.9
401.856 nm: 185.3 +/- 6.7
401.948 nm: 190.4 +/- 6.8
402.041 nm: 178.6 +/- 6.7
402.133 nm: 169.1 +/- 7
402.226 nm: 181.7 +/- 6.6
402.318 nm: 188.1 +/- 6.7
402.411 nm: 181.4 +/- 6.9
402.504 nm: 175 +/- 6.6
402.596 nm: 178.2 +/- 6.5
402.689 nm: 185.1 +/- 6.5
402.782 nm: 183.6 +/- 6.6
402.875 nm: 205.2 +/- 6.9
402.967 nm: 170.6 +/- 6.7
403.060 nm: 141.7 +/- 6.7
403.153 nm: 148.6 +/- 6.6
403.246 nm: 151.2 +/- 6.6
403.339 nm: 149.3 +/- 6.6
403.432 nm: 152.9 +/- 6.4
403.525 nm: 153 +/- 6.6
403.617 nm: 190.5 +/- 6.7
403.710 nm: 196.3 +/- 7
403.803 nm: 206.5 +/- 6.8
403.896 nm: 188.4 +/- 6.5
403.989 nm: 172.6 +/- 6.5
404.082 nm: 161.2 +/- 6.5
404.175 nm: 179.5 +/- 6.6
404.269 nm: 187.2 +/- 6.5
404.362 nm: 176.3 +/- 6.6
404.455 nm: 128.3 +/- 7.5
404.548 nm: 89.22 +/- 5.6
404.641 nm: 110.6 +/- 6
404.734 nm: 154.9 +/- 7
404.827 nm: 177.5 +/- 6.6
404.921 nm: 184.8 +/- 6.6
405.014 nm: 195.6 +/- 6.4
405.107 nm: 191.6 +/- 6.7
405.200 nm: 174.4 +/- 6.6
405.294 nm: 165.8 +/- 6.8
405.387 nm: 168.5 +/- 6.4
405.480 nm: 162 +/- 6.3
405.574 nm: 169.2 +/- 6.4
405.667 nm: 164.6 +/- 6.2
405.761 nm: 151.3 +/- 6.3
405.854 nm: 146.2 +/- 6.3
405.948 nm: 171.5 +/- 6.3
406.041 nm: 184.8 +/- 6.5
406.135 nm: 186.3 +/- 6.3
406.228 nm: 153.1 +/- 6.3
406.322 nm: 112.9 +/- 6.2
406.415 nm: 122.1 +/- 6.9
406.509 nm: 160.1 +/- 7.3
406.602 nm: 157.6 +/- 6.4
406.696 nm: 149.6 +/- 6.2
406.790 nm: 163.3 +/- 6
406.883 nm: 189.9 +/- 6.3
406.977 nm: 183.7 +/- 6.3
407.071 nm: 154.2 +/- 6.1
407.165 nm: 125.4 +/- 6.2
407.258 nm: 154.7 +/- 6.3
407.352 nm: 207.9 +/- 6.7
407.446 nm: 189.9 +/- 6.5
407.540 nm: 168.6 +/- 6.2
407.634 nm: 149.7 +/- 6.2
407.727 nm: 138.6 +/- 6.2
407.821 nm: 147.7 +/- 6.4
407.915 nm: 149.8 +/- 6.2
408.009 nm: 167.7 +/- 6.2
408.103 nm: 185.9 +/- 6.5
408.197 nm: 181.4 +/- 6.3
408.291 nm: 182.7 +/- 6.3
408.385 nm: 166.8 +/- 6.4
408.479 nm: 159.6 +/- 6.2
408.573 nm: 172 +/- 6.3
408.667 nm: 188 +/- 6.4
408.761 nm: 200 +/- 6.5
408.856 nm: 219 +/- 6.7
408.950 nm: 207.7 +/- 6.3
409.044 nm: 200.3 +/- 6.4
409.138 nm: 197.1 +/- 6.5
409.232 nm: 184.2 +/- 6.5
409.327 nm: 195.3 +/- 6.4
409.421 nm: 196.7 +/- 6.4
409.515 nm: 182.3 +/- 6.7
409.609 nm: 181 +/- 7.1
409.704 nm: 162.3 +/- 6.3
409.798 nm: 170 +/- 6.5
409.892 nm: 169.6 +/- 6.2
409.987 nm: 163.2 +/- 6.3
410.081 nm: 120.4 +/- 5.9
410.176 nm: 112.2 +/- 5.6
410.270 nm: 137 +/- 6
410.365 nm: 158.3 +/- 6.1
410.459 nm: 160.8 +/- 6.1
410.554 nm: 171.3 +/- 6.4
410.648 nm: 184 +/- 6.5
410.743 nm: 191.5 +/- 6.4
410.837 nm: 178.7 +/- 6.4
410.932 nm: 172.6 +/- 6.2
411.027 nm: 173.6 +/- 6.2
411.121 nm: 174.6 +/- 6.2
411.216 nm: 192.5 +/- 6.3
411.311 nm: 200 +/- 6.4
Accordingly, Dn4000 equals 1.86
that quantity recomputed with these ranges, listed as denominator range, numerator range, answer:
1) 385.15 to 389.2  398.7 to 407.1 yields 1.94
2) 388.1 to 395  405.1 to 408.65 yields 1.73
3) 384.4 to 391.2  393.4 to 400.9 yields 1.23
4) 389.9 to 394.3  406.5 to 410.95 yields 1.91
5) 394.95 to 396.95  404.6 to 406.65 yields 1.68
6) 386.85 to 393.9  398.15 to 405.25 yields 1.78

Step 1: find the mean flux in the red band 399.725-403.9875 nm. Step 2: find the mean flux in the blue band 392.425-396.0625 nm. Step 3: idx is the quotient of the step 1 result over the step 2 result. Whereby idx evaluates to 1.84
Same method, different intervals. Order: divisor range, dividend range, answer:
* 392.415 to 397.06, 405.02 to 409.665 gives 2.00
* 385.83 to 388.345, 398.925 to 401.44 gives 1.84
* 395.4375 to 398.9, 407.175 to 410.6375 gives 1.58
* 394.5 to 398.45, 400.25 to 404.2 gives 1.60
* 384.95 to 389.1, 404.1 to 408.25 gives 1.75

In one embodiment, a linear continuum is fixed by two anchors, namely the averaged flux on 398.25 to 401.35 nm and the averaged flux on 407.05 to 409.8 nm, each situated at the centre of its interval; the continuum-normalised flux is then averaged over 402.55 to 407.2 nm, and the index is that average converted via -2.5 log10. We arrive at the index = 0.04 mag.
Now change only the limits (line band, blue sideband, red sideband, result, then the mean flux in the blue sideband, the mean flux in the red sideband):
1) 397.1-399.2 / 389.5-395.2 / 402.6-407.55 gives -0.03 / 103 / 166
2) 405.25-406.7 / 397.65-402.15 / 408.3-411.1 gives 0.09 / 164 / 175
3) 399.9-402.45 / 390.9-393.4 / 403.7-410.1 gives -0.21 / 103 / 169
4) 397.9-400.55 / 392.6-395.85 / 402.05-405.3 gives -0.23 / 90.4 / 170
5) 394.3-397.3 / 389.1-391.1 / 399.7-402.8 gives 0.44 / 122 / 173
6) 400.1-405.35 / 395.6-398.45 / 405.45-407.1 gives -0.25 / 99.6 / 160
